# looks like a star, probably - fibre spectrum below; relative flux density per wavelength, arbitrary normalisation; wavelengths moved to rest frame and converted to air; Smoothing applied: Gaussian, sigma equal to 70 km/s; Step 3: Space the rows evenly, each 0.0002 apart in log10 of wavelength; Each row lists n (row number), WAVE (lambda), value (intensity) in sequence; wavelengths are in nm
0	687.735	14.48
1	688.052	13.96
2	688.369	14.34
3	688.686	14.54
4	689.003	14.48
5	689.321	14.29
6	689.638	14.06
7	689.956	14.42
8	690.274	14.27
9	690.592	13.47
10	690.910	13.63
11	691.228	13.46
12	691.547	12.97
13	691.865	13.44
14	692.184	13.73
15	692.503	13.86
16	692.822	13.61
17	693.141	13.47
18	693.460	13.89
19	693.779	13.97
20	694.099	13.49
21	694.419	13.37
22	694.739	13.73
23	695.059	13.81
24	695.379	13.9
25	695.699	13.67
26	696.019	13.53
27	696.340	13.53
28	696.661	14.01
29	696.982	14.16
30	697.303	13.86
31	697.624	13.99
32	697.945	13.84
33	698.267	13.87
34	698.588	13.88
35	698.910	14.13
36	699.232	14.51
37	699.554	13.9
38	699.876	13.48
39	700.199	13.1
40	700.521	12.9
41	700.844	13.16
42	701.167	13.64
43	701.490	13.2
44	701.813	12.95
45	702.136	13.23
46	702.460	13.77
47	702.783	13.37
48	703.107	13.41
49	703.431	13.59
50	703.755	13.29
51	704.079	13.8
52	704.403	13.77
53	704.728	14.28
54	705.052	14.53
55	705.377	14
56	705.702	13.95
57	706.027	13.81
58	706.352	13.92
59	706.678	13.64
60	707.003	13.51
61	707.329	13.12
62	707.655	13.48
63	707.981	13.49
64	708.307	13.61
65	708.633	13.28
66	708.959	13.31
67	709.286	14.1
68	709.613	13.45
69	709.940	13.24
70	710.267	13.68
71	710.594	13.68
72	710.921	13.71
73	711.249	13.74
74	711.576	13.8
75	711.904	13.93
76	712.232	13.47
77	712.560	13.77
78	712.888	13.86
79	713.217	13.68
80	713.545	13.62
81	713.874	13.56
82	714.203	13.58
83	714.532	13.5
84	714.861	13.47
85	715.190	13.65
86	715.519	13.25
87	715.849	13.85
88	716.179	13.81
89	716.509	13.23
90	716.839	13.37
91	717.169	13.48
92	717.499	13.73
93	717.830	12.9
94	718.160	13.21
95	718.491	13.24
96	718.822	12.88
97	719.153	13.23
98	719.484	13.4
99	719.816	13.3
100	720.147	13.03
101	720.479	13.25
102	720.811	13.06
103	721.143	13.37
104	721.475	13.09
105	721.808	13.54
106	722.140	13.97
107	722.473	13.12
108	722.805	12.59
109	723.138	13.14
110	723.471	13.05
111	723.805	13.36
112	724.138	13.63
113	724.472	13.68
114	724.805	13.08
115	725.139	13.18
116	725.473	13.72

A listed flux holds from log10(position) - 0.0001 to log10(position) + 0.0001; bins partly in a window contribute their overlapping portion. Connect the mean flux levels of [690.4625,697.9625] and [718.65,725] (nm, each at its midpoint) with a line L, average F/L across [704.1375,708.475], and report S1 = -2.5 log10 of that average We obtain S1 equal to -0.02 mag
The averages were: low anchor 13.7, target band 13.8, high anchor 13.3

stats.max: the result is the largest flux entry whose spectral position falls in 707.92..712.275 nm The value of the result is 14.1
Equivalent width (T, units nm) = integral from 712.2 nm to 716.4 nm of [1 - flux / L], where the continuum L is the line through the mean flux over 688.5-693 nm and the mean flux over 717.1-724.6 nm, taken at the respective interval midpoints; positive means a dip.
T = -0.07 nm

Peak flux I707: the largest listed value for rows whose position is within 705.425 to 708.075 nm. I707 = 13.95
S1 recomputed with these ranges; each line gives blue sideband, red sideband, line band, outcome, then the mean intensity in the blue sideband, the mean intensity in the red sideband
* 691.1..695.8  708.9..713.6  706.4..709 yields 0.017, 13.6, 13.7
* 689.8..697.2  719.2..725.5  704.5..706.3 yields -0.044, 13.7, 13.3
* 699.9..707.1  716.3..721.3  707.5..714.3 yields -0.016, 13.6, 13.3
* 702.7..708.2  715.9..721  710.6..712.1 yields -0.021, 13.7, 13.3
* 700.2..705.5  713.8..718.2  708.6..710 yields 0.000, 13.5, 13.5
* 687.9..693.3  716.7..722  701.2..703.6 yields 0.020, 13.9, 13.3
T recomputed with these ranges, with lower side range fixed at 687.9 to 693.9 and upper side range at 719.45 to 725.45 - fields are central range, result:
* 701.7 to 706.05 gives -0.02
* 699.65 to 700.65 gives 0.04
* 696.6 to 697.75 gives -0.02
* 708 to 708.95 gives 0.01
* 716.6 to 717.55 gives -0.01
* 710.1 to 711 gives -0.01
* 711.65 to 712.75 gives -0.02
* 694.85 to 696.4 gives 0.01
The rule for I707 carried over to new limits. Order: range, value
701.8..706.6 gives 14.53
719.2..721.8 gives 13.4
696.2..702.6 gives 14.51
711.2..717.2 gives 13.93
